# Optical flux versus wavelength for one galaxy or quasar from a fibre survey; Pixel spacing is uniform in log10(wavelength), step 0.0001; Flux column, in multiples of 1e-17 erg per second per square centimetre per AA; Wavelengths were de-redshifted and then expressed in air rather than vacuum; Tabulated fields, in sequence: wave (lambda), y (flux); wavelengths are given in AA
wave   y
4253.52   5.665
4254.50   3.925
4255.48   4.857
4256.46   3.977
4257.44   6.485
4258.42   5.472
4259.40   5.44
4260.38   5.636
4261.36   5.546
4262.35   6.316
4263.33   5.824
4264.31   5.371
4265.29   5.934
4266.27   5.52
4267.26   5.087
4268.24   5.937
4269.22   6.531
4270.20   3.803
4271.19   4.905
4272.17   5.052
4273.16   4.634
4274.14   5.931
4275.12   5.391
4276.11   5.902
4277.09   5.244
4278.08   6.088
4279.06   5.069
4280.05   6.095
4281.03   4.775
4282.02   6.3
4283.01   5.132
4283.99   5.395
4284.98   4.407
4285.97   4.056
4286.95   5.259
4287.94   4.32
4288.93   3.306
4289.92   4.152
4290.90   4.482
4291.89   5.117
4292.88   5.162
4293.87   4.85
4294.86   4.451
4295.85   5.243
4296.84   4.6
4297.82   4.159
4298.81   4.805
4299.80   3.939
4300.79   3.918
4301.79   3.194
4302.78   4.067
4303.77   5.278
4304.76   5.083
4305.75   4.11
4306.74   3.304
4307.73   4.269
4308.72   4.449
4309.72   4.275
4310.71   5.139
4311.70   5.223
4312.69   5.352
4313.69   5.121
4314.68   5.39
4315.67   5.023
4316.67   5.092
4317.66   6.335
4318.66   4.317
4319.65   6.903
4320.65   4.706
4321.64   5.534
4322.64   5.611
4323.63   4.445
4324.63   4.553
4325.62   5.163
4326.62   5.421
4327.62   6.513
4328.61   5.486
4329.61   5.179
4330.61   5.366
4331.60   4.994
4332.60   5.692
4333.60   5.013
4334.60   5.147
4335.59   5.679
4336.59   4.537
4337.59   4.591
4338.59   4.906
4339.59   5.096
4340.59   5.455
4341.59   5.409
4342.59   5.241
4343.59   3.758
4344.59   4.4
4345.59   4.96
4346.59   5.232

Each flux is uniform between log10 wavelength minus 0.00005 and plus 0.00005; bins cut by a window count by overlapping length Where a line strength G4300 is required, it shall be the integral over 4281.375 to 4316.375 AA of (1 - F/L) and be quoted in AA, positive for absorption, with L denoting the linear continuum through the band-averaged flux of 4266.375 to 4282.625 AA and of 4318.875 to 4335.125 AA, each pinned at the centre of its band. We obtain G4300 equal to 4.8 AA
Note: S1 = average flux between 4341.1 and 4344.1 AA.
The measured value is 4.8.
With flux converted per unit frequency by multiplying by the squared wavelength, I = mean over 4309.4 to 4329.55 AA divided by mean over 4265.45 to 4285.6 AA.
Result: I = 1.01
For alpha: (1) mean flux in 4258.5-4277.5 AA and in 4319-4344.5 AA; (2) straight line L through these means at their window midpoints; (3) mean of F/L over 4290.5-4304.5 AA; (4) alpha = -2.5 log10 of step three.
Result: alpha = 0.18 mag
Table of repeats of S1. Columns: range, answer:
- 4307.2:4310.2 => 4.31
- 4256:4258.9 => 5.33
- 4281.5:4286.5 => 5.06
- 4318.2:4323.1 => 5.42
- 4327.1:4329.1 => 6.01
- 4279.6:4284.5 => 5.53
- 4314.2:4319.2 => 5.25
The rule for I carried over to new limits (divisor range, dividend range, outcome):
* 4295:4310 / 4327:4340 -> 1.23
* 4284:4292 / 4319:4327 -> 1.21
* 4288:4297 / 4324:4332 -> 1.18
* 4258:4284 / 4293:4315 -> 0.84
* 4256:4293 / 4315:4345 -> 1.02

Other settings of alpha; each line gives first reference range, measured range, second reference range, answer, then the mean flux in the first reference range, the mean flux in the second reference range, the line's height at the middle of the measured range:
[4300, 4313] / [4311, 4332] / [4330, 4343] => -0.12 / 4.41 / 5.16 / 4.79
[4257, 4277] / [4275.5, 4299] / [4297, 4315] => 0.01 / 5.53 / 4.5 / 4.99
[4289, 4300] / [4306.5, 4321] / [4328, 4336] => -0.01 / 4.6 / 5.34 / 4.98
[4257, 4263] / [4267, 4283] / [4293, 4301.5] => -0.03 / 5.81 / 4.49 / 5.28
